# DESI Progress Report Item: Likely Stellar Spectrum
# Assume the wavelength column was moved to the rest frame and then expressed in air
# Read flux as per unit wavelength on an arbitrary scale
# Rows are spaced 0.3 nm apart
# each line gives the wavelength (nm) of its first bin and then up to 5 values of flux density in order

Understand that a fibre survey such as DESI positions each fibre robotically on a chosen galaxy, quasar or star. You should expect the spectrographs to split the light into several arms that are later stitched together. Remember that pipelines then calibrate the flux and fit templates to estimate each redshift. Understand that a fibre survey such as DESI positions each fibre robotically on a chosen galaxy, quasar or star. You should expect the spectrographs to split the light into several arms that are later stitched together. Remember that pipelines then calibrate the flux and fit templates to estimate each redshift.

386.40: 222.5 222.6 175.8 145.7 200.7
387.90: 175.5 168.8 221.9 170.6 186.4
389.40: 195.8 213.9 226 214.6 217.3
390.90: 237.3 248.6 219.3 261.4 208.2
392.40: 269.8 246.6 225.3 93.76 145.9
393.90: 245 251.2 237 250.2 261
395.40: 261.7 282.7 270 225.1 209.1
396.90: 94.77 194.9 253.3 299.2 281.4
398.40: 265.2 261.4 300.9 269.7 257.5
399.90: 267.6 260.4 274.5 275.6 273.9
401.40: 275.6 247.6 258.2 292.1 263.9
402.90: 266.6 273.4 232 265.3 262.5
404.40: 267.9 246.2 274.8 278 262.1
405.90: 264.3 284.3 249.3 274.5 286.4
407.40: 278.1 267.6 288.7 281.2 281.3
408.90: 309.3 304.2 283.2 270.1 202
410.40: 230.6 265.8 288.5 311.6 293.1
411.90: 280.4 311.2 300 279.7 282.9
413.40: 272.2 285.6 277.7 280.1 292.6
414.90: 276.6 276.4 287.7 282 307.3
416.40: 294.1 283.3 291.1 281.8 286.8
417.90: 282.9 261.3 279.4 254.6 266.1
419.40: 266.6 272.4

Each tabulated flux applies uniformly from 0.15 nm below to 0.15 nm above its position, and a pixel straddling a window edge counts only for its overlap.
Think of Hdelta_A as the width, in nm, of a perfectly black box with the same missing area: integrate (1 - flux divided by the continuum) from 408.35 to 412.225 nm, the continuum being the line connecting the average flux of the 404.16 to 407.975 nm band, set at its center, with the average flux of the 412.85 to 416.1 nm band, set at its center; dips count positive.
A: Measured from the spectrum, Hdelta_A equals -0.03 nm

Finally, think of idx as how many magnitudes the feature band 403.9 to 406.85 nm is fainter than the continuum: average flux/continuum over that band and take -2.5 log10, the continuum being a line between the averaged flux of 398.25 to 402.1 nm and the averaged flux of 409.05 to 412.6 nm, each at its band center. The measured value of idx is 0.03 mag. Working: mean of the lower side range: 268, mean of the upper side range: 278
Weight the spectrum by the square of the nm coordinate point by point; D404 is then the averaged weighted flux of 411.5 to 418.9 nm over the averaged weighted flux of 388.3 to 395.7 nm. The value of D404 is 1.43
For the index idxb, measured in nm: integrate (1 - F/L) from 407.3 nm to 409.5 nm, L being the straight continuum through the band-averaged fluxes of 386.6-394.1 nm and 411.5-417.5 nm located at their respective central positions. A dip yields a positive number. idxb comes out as -0.17 nm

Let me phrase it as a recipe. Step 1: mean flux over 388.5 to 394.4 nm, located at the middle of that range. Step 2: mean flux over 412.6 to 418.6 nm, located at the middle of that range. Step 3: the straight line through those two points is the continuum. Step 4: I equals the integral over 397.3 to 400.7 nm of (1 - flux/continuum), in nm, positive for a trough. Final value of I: -0.50 nm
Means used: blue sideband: 215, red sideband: 283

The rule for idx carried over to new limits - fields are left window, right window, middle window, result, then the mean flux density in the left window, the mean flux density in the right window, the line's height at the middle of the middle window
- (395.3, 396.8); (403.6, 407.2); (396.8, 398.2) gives 0.09 mag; 244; 267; 248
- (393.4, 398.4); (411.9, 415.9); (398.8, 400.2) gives -0.12 mag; 235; 285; 245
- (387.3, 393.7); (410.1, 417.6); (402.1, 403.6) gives -0.08 mag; 206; 283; 247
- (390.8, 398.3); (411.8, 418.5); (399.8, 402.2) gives -0.08 mag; 231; 285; 248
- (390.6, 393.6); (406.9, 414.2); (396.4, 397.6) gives 0.25 mag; 219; 280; 235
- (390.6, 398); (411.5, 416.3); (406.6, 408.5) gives -0.04 mag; 229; 287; 268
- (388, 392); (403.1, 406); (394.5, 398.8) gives -0.03 mag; 213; 262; 236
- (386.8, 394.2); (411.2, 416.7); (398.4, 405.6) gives -0.09 mag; 206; 288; 246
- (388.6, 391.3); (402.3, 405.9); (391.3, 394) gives 0.04 mag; 212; 264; 222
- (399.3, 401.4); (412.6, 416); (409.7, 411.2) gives 0.10 mag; 269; 282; 278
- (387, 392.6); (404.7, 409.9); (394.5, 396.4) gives -0.12 mag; 210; 278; 232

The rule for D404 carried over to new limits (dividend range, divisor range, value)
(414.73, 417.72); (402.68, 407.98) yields 1.13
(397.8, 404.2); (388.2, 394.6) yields 1.31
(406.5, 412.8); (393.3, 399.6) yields 1.24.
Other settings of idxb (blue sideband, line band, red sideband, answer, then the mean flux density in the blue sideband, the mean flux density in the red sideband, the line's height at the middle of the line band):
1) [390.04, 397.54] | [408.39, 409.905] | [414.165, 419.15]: -0.16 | 225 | 282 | 263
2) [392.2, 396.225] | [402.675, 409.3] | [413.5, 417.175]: -0.24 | 233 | 286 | 263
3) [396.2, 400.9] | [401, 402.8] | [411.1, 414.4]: -0.07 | 249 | 289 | 259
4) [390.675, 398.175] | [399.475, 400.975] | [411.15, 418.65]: -0.13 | 230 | 286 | 246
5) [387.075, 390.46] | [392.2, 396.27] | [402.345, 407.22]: -0.29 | 192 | 266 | 218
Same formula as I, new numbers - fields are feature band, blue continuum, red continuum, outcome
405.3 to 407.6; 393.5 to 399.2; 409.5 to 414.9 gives -0.06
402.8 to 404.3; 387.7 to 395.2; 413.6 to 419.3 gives -0.08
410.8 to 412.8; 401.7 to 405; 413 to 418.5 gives -0.13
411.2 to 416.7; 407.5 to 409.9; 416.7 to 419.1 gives -0.15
